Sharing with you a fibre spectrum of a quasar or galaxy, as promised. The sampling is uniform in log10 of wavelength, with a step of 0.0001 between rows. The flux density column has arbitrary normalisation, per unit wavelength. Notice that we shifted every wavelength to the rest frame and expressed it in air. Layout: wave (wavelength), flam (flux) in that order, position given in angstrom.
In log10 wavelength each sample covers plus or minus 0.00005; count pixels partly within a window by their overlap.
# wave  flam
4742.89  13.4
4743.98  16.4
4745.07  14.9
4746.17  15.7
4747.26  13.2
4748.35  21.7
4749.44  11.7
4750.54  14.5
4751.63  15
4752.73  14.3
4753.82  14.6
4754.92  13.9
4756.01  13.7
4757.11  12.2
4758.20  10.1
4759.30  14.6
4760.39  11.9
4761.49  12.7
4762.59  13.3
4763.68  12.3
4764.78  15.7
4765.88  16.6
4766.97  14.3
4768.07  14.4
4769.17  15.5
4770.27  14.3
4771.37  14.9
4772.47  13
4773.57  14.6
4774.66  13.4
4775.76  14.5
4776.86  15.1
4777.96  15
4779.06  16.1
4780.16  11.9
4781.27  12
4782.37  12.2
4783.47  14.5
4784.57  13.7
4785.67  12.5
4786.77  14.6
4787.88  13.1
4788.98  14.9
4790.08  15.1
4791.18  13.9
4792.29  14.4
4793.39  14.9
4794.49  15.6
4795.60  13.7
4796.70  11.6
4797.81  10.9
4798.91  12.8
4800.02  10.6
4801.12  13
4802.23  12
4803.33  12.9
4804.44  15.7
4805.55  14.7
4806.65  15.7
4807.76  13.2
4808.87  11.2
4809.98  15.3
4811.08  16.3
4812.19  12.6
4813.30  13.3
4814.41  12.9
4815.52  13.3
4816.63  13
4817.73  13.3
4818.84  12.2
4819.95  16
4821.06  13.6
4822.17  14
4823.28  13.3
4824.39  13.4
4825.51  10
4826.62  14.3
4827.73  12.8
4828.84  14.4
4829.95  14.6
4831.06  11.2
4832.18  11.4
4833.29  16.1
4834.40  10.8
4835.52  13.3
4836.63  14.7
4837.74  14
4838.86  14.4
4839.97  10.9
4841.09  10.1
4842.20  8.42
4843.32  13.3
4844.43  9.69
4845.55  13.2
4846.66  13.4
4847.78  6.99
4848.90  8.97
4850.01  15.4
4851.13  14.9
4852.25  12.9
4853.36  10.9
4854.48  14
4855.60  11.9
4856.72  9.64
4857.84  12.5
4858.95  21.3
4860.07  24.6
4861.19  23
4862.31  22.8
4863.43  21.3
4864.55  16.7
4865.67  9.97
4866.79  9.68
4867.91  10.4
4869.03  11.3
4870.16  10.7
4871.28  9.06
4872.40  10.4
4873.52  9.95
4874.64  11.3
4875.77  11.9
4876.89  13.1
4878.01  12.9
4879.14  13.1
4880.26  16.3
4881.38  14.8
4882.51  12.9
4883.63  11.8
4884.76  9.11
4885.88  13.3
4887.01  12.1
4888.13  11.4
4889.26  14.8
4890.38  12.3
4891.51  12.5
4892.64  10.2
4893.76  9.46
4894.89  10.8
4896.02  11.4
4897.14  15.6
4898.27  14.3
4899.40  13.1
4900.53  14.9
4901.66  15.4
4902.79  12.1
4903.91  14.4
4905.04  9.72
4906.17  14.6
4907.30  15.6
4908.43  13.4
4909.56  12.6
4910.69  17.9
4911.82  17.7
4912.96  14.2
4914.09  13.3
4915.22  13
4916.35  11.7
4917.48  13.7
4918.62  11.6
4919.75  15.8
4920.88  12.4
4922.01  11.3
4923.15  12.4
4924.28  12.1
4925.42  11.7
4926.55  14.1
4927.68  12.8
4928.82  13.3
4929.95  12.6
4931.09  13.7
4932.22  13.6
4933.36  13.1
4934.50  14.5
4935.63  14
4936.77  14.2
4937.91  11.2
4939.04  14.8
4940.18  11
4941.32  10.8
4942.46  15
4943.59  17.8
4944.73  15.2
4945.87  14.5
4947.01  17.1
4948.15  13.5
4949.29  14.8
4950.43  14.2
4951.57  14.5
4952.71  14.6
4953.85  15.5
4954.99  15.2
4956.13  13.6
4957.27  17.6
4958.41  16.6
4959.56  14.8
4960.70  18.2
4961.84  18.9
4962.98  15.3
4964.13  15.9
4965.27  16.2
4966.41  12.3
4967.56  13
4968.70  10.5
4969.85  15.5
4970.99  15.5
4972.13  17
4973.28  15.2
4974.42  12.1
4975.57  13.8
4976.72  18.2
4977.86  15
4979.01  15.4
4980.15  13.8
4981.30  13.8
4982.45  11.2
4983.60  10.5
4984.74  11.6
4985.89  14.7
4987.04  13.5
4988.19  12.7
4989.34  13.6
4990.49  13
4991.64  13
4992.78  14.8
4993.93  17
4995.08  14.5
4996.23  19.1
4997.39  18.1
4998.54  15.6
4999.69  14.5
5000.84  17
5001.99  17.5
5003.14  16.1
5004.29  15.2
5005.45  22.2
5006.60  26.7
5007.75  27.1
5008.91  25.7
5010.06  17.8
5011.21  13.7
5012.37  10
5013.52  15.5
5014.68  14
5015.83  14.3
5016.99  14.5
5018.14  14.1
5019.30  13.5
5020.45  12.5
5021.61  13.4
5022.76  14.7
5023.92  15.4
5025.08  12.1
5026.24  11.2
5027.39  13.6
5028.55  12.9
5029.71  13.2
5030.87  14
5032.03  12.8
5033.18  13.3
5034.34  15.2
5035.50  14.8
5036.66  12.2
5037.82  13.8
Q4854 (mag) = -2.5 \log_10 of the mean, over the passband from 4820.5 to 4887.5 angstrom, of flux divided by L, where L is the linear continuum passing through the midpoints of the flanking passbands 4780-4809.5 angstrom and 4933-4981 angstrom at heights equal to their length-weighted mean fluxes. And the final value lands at 0.063 mag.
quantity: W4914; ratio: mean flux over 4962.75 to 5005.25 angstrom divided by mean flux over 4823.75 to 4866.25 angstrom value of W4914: 1.1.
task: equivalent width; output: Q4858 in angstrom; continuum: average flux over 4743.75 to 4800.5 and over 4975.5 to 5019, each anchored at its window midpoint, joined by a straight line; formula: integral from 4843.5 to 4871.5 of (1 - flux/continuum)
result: 1.52 angstrom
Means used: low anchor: 14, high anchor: 15.8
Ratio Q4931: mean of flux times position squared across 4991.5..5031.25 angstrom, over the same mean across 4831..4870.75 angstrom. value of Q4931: 1.26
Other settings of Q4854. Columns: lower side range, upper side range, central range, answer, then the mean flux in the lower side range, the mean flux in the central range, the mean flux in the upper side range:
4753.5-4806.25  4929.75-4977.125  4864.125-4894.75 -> 0.20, 13.7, 11.9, 14.7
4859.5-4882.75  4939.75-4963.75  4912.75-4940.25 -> 0.14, 14.1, 13.1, 15.2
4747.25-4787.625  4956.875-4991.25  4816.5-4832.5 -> 0.08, 14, 13.2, 14.5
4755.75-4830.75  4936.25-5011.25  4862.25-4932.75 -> 0.13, 13.6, 13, 15.5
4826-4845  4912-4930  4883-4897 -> 0.10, 12.6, 11.7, 13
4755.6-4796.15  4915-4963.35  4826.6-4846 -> 0.11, 13.9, 12.6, 14.1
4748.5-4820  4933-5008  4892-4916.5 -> 0.09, 13.7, 13.5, 15.2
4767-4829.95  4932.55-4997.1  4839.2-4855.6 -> 0.19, 13.7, 11.7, 14.5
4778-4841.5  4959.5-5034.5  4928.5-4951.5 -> 0.05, 13.4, 14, 15.1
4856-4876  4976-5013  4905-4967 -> 0.07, 14.3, 14.2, 16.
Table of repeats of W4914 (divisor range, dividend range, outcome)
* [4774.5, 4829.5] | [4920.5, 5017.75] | 1.10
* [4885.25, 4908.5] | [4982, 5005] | 1.14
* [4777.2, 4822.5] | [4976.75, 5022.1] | 1.14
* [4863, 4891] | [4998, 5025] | 1.33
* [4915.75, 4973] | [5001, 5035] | 1.10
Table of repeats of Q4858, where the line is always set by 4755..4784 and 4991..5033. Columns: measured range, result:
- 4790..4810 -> 0.8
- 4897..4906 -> 0.7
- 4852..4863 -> -1.5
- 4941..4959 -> 0.2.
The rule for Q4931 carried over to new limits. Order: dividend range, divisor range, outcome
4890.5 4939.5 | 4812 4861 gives 1.04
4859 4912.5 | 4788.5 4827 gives 1.04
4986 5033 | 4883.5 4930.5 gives 1.24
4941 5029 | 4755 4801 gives 1.21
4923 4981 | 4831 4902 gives 1.15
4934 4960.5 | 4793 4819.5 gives 1.16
